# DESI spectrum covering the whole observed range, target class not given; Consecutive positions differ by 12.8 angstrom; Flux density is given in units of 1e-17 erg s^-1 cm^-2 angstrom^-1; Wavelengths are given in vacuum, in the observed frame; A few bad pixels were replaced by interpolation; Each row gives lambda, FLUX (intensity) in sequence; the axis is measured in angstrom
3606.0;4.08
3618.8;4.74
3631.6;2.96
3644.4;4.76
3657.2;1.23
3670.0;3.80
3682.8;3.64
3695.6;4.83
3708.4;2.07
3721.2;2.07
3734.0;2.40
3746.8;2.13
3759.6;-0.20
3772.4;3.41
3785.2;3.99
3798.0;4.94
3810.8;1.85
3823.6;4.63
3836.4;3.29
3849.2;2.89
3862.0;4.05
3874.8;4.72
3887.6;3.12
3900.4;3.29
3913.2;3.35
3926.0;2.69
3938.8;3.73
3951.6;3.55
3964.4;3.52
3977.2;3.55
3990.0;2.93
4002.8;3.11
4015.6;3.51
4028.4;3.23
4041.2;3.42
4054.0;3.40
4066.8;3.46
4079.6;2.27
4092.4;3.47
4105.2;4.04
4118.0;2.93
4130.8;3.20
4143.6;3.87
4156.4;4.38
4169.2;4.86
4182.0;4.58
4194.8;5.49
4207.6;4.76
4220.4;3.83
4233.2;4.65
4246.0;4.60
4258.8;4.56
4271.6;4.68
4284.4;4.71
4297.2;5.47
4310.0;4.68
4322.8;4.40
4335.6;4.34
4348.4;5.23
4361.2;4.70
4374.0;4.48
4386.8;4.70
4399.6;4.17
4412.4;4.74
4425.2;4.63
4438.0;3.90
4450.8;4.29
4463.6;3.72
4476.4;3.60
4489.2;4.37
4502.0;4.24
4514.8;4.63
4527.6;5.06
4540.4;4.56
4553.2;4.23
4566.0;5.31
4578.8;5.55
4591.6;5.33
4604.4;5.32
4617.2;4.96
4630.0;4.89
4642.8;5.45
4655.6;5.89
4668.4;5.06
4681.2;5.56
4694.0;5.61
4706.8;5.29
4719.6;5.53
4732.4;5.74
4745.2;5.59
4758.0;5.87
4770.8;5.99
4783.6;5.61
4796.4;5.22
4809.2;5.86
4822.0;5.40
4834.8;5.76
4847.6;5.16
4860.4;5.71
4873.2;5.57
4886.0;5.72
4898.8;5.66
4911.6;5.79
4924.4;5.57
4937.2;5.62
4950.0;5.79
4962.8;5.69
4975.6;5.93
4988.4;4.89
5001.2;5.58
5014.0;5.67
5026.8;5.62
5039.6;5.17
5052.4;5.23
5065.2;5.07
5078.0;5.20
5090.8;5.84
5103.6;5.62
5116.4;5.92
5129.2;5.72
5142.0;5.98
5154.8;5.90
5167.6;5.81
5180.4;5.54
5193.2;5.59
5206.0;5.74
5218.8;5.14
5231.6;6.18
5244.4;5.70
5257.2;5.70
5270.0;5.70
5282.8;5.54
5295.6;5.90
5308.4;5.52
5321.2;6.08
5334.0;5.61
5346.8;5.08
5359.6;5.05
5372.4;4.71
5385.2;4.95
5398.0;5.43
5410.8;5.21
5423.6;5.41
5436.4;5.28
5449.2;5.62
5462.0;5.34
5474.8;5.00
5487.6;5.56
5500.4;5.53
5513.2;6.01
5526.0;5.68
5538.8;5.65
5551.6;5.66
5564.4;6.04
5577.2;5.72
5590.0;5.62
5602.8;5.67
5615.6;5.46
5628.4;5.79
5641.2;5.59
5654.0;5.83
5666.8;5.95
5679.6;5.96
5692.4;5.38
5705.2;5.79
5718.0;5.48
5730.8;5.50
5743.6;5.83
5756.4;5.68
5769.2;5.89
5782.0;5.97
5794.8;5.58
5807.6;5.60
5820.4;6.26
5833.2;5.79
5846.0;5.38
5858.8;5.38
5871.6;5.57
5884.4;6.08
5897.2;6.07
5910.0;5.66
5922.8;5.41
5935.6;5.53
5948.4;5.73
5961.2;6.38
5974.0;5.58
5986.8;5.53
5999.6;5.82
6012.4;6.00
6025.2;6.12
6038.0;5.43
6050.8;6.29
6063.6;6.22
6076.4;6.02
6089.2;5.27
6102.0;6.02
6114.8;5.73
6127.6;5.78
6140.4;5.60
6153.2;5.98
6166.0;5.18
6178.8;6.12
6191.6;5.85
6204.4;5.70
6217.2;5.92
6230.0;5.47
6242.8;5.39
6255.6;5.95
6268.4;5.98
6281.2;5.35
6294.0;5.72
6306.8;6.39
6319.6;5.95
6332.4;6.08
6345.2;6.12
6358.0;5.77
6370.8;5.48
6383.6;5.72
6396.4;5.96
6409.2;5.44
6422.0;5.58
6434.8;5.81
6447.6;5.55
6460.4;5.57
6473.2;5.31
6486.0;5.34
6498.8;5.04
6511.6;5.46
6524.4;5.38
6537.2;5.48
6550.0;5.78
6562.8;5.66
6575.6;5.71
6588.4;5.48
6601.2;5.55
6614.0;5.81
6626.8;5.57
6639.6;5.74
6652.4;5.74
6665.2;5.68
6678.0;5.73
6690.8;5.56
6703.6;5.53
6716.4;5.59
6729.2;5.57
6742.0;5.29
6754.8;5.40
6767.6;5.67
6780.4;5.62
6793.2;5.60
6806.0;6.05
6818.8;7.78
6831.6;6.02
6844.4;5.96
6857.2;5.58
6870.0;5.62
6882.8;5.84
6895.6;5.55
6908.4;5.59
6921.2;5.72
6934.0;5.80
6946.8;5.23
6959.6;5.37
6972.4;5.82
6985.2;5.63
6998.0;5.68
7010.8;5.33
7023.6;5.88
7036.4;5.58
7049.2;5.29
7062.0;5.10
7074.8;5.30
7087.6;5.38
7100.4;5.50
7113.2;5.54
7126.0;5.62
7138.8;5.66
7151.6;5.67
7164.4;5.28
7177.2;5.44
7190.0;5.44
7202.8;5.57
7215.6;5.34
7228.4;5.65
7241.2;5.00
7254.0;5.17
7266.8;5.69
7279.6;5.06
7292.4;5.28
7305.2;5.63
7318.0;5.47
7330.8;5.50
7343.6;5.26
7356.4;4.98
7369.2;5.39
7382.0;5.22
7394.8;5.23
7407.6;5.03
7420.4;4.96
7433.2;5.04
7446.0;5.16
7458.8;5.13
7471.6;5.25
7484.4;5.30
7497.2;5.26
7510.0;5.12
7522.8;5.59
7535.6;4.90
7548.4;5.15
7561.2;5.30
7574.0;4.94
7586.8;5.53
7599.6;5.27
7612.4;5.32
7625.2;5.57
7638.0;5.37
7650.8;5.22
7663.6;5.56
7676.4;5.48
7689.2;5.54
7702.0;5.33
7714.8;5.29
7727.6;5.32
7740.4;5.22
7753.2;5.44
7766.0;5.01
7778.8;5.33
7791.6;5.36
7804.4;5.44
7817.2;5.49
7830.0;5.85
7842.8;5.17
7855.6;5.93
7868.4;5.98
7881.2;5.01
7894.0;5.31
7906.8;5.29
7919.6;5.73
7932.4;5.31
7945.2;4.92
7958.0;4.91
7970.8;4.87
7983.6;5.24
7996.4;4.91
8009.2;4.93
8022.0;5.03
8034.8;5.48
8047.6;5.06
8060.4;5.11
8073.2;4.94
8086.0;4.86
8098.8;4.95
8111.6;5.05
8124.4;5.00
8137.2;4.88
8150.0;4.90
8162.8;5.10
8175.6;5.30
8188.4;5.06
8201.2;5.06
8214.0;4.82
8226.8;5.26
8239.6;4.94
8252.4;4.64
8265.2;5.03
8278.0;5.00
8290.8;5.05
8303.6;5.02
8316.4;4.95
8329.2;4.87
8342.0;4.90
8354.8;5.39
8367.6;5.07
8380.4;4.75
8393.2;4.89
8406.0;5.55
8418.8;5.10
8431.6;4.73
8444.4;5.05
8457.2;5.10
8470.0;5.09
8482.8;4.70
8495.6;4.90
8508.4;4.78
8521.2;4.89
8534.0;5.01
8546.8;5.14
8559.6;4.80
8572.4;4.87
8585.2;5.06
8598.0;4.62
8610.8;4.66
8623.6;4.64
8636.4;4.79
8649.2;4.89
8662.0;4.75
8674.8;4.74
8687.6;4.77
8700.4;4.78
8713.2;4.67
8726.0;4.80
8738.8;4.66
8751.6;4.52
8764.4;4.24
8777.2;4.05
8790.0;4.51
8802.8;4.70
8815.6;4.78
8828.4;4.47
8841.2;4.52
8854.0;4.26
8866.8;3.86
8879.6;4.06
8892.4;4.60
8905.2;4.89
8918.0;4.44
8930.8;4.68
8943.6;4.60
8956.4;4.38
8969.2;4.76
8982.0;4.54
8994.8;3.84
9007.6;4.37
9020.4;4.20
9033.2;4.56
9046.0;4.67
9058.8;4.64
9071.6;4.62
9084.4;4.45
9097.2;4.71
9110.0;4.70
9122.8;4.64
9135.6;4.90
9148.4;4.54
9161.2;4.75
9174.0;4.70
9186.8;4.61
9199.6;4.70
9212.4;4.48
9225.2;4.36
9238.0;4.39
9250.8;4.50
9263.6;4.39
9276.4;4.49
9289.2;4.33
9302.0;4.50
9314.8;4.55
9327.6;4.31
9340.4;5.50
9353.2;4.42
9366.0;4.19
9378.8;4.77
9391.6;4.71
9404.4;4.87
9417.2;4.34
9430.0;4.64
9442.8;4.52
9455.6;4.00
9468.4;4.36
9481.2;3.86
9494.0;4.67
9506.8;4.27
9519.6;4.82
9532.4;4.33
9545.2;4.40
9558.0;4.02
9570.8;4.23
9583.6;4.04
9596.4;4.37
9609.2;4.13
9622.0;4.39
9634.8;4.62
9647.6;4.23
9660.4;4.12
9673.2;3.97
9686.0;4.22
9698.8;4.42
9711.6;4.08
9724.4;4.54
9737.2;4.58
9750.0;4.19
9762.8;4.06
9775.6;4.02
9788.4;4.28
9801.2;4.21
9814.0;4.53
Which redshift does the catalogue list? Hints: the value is 0.04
